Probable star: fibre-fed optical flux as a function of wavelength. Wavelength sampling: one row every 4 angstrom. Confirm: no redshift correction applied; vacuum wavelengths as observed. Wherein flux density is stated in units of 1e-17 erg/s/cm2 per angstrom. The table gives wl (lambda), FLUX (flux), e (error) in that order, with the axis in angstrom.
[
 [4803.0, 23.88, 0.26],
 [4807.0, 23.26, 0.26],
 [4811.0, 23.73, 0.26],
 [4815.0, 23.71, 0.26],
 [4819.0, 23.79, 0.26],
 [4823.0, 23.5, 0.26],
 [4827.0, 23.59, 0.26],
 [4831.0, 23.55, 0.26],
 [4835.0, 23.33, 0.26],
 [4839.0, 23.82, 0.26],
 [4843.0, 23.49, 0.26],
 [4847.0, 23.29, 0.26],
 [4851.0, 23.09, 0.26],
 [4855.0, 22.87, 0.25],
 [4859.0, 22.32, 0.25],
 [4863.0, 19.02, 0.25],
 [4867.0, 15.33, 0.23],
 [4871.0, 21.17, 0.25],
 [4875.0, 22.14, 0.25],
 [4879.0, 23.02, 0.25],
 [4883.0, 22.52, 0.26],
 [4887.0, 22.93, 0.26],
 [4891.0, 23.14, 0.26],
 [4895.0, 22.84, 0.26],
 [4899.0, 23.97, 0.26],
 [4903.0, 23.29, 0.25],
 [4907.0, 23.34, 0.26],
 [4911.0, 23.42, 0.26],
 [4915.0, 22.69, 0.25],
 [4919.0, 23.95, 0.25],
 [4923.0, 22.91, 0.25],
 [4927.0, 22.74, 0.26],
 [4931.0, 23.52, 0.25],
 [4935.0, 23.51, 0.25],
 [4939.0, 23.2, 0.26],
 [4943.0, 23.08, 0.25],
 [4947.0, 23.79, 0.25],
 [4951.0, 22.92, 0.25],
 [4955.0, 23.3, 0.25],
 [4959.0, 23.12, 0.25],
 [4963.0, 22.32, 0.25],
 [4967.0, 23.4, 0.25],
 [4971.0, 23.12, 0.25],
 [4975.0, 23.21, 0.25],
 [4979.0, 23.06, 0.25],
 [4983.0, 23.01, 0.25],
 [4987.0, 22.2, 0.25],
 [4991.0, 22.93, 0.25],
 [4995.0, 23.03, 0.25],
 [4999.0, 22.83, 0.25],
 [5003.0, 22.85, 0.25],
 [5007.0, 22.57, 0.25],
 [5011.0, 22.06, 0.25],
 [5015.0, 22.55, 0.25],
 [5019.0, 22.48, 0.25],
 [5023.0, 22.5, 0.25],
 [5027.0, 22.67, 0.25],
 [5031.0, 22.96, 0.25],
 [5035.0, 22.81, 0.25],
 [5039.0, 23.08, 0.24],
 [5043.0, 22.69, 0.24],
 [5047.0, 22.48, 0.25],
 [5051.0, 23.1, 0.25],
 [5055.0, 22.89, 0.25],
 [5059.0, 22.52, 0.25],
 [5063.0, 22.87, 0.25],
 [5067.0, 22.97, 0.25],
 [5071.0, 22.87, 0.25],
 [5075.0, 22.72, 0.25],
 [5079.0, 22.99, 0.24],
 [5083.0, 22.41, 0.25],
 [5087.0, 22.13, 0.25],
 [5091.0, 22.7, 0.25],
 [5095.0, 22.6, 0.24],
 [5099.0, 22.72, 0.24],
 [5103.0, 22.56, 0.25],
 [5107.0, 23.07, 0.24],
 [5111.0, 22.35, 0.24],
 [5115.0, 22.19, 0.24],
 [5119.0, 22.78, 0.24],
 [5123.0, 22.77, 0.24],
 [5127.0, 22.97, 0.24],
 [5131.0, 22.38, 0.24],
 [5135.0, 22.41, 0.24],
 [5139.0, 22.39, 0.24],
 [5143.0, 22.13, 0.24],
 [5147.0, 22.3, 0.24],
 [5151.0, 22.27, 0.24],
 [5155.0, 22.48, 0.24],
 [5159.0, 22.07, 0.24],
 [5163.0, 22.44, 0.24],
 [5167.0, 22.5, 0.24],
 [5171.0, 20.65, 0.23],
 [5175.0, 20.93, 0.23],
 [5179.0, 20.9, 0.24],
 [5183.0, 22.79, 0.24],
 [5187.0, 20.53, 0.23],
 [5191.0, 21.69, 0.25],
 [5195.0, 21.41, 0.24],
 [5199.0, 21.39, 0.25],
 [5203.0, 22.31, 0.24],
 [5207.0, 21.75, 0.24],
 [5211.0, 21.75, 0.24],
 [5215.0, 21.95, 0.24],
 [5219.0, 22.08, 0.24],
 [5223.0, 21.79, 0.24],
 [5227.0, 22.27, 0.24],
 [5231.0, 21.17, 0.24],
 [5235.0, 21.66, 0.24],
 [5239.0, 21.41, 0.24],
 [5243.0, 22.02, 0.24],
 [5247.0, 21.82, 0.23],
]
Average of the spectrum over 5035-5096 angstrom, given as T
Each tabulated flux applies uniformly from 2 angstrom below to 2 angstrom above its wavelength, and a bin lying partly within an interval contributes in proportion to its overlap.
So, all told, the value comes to 22.7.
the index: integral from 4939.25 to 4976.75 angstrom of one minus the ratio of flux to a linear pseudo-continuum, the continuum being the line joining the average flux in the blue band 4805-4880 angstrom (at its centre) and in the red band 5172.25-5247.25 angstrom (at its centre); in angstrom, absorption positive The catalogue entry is -1.5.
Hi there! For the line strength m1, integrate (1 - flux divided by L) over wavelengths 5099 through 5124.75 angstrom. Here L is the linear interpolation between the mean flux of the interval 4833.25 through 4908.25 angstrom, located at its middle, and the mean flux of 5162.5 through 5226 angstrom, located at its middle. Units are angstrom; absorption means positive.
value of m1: -0.9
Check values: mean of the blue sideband 22.4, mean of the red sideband 21.7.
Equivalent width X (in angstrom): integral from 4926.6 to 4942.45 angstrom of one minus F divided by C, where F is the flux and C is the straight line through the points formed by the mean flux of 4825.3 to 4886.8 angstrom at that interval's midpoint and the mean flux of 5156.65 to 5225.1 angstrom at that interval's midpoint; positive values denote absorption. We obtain -0.9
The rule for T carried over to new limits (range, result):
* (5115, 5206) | 22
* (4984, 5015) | 22.6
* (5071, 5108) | 22.7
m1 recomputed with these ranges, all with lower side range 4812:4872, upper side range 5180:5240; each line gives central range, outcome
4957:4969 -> -0.4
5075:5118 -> -1.3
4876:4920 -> -1.6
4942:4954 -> -0.6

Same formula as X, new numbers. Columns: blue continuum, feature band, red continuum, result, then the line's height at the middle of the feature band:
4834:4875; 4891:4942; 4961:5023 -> -2.4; 22.2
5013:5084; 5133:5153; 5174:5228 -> -0.2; 22.1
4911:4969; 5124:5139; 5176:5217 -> -0.4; 22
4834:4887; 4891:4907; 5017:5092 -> -0.9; 22.1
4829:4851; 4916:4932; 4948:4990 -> -0.1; 23.2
